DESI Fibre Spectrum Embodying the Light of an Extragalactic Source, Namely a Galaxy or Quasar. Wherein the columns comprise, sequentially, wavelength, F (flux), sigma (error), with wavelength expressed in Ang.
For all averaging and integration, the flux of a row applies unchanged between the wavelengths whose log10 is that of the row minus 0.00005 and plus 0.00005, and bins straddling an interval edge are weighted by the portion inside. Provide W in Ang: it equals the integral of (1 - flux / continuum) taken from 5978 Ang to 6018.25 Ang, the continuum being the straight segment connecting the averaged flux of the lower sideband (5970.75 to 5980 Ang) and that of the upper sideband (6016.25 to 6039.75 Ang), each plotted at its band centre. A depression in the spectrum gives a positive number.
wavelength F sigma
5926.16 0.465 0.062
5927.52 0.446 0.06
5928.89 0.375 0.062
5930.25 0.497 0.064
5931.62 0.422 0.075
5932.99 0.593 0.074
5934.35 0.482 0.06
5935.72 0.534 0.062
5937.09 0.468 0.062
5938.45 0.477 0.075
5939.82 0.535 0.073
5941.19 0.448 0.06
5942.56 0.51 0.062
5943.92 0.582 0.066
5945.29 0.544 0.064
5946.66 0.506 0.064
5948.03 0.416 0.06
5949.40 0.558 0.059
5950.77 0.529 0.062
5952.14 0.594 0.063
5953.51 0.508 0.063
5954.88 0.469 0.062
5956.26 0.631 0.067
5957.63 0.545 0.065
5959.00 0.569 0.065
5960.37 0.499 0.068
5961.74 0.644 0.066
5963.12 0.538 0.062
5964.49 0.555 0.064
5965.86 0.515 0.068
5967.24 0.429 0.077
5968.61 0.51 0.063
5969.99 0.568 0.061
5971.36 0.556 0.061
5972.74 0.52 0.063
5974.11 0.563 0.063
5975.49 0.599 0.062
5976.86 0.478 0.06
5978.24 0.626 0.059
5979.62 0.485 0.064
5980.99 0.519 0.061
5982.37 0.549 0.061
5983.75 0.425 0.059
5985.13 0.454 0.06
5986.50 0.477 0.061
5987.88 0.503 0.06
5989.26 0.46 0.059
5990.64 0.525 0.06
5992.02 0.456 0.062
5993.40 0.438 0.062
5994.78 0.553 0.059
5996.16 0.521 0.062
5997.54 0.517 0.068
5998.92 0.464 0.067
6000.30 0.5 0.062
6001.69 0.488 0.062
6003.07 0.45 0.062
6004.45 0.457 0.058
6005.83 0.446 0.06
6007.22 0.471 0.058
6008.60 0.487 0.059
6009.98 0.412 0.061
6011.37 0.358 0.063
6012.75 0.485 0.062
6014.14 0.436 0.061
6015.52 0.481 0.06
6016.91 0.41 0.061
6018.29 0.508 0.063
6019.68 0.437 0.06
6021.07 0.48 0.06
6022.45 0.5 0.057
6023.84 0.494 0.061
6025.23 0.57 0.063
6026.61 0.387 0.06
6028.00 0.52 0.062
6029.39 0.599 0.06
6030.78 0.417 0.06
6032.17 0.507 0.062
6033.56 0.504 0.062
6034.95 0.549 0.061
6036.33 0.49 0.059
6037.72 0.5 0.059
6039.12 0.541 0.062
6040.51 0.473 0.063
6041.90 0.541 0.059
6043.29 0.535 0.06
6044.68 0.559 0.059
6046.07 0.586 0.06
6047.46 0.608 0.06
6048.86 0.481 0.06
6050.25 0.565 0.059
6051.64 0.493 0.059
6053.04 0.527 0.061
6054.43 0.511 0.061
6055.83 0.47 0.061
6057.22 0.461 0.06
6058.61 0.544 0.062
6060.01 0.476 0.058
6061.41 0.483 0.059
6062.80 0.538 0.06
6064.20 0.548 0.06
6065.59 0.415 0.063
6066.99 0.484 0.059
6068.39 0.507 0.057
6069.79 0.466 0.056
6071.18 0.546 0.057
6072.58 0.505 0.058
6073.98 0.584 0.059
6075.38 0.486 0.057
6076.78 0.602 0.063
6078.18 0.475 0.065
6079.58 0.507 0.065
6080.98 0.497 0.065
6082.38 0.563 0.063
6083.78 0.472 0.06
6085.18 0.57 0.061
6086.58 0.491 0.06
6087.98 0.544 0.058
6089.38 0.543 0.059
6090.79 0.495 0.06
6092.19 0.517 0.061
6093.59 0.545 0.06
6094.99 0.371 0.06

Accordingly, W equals 3.8 Ang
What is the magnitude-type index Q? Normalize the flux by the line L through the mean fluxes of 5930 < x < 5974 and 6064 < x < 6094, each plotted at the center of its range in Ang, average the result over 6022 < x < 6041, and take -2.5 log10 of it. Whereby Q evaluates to 0.03 mag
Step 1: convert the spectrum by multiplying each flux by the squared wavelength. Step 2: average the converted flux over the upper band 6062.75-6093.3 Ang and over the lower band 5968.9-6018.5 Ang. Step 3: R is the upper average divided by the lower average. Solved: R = 1.08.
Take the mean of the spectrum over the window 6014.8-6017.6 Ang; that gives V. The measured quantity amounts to 0.446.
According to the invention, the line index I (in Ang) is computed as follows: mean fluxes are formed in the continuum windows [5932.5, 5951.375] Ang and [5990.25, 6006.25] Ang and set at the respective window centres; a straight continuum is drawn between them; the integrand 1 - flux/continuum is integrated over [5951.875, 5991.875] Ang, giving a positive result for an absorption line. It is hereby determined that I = -2.30 Ang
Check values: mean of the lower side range 0.512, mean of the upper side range 0.485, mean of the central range 0.526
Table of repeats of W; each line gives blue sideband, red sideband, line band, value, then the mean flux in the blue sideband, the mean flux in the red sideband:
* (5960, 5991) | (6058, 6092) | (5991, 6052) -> 3.0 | 0.522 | 0.514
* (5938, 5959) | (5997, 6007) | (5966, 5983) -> -1.1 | 0.525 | 0.474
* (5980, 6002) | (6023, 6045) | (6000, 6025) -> 1.9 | 0.491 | 0.511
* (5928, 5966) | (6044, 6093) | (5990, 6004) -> 0.8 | 0.519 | 0.518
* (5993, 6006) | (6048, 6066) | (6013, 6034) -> 0.4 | 0.486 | 0.503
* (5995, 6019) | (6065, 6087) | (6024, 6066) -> -2.0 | 0.466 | 0.511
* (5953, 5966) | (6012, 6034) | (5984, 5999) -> 0.8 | 0.549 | 0.483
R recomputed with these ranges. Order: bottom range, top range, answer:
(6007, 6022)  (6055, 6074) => 1.12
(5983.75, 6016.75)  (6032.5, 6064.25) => 1.13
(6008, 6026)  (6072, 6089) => 1.15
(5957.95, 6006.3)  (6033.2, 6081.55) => 1.04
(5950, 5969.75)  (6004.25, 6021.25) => 0.85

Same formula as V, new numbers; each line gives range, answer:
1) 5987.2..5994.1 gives 0.476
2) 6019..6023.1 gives 0.472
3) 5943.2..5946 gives 0.563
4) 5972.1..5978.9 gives 0.557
